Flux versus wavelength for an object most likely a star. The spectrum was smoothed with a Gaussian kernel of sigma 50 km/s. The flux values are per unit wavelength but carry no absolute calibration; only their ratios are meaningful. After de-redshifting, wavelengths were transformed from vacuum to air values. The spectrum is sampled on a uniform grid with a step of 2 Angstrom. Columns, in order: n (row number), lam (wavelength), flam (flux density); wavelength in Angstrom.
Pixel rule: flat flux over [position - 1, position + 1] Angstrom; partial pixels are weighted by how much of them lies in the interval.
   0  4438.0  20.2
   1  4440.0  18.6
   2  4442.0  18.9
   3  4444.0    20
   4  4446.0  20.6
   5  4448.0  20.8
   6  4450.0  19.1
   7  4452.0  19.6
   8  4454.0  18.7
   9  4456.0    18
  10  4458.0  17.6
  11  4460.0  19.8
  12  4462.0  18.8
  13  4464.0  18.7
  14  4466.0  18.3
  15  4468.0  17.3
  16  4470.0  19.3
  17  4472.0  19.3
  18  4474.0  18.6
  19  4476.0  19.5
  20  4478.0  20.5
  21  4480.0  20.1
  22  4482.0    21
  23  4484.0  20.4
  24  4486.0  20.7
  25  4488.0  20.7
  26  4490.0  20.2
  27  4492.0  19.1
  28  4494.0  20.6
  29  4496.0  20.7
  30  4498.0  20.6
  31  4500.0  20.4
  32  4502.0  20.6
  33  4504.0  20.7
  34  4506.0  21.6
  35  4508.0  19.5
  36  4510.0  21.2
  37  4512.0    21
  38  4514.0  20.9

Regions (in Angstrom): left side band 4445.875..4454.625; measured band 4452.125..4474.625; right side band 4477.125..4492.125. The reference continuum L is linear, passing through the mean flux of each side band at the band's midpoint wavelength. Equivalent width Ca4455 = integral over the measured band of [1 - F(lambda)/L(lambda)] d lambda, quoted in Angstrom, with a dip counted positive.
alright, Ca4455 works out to 1.53 Angstrom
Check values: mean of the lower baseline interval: 19.7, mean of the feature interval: 18.6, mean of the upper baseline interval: 20.4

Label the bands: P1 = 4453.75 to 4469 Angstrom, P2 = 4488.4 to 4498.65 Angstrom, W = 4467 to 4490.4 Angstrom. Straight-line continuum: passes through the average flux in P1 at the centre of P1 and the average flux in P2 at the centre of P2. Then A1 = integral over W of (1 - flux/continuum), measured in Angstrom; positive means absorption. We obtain -0.5 Angstrom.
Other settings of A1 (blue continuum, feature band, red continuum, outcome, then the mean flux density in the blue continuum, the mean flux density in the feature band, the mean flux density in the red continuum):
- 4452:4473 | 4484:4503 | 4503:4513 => -0.3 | 18.6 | 20.4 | 20.8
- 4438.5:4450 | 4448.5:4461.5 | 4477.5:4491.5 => 0.7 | 19.7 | 18.9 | 20.5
